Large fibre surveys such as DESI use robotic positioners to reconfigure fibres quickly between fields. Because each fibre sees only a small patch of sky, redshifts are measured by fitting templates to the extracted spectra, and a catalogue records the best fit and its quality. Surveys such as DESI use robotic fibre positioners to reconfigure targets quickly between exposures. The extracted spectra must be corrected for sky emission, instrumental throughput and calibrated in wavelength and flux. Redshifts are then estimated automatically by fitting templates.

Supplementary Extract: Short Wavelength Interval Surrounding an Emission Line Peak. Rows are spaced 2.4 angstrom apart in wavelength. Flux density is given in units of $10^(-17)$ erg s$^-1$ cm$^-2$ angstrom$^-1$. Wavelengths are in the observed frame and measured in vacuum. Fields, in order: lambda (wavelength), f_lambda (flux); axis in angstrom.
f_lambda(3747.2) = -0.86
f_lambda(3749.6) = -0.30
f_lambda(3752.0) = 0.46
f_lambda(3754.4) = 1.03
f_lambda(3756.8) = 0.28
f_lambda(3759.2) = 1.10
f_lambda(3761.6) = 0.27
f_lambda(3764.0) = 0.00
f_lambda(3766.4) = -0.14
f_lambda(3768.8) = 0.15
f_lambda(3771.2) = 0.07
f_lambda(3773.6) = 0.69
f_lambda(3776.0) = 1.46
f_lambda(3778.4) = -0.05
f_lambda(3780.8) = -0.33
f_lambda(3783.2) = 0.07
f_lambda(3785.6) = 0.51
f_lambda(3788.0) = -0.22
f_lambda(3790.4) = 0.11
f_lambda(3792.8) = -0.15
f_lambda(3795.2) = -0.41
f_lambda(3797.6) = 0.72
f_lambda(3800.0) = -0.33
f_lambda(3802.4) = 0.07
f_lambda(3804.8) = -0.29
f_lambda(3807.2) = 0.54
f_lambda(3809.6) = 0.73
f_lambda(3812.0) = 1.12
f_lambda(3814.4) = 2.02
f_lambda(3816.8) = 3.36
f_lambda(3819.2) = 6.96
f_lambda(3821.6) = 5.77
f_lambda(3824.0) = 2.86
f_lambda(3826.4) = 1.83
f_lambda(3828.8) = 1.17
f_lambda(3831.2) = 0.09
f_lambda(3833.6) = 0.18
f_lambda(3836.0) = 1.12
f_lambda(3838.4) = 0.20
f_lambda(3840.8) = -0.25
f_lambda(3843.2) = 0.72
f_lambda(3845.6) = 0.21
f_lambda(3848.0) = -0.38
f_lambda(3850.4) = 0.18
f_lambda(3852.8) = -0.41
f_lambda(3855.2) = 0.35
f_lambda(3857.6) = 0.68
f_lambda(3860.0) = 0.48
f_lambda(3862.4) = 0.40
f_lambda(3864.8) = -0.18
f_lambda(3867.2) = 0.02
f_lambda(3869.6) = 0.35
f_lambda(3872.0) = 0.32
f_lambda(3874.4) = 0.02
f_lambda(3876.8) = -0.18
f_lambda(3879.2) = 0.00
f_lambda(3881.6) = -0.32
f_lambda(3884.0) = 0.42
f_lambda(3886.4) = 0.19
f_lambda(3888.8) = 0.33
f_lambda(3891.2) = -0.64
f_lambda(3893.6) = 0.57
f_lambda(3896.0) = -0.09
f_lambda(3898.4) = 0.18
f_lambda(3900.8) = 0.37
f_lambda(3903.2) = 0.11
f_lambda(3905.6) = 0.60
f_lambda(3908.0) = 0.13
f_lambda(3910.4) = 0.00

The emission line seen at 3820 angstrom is C IV 1549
